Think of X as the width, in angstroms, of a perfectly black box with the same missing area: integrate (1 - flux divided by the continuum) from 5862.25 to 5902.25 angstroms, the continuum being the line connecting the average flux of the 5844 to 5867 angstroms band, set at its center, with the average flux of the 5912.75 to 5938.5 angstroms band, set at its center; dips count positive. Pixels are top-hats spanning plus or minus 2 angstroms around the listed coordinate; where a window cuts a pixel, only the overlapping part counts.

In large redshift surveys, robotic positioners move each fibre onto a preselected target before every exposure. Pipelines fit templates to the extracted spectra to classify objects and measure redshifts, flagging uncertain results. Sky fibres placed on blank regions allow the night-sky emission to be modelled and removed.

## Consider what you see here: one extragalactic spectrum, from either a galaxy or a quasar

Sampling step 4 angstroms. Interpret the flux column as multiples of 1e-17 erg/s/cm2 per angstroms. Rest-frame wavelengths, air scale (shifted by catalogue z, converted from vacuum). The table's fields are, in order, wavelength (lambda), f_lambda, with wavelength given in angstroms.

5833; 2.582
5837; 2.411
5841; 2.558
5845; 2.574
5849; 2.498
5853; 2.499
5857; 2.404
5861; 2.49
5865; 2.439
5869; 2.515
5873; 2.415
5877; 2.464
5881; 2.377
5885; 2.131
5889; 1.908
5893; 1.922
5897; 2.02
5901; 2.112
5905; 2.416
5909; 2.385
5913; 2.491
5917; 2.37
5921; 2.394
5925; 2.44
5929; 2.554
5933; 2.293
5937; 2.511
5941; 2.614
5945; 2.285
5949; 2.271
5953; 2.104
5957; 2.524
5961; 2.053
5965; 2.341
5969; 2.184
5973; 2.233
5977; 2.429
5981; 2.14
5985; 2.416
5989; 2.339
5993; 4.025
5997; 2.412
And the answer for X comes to 3.65 angstroms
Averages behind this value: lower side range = 2.48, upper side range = 2.43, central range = 2.24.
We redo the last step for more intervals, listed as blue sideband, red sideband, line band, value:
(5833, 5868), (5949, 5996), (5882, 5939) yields 4.1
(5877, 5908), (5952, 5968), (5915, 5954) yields -3.0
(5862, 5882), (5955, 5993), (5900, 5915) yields 0.4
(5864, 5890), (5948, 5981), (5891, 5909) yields 1.3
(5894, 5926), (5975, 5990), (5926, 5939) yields -0.8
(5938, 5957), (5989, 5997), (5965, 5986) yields 4.3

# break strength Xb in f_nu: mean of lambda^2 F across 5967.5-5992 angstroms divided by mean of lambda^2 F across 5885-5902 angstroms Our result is 1.2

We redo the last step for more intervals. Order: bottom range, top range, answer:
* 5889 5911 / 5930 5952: 1.13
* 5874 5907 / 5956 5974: 1.06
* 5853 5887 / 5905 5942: 1.03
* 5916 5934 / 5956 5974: 0.94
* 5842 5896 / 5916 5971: 1.03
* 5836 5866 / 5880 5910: 0.87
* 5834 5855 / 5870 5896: 0.89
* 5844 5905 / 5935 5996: 1.08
